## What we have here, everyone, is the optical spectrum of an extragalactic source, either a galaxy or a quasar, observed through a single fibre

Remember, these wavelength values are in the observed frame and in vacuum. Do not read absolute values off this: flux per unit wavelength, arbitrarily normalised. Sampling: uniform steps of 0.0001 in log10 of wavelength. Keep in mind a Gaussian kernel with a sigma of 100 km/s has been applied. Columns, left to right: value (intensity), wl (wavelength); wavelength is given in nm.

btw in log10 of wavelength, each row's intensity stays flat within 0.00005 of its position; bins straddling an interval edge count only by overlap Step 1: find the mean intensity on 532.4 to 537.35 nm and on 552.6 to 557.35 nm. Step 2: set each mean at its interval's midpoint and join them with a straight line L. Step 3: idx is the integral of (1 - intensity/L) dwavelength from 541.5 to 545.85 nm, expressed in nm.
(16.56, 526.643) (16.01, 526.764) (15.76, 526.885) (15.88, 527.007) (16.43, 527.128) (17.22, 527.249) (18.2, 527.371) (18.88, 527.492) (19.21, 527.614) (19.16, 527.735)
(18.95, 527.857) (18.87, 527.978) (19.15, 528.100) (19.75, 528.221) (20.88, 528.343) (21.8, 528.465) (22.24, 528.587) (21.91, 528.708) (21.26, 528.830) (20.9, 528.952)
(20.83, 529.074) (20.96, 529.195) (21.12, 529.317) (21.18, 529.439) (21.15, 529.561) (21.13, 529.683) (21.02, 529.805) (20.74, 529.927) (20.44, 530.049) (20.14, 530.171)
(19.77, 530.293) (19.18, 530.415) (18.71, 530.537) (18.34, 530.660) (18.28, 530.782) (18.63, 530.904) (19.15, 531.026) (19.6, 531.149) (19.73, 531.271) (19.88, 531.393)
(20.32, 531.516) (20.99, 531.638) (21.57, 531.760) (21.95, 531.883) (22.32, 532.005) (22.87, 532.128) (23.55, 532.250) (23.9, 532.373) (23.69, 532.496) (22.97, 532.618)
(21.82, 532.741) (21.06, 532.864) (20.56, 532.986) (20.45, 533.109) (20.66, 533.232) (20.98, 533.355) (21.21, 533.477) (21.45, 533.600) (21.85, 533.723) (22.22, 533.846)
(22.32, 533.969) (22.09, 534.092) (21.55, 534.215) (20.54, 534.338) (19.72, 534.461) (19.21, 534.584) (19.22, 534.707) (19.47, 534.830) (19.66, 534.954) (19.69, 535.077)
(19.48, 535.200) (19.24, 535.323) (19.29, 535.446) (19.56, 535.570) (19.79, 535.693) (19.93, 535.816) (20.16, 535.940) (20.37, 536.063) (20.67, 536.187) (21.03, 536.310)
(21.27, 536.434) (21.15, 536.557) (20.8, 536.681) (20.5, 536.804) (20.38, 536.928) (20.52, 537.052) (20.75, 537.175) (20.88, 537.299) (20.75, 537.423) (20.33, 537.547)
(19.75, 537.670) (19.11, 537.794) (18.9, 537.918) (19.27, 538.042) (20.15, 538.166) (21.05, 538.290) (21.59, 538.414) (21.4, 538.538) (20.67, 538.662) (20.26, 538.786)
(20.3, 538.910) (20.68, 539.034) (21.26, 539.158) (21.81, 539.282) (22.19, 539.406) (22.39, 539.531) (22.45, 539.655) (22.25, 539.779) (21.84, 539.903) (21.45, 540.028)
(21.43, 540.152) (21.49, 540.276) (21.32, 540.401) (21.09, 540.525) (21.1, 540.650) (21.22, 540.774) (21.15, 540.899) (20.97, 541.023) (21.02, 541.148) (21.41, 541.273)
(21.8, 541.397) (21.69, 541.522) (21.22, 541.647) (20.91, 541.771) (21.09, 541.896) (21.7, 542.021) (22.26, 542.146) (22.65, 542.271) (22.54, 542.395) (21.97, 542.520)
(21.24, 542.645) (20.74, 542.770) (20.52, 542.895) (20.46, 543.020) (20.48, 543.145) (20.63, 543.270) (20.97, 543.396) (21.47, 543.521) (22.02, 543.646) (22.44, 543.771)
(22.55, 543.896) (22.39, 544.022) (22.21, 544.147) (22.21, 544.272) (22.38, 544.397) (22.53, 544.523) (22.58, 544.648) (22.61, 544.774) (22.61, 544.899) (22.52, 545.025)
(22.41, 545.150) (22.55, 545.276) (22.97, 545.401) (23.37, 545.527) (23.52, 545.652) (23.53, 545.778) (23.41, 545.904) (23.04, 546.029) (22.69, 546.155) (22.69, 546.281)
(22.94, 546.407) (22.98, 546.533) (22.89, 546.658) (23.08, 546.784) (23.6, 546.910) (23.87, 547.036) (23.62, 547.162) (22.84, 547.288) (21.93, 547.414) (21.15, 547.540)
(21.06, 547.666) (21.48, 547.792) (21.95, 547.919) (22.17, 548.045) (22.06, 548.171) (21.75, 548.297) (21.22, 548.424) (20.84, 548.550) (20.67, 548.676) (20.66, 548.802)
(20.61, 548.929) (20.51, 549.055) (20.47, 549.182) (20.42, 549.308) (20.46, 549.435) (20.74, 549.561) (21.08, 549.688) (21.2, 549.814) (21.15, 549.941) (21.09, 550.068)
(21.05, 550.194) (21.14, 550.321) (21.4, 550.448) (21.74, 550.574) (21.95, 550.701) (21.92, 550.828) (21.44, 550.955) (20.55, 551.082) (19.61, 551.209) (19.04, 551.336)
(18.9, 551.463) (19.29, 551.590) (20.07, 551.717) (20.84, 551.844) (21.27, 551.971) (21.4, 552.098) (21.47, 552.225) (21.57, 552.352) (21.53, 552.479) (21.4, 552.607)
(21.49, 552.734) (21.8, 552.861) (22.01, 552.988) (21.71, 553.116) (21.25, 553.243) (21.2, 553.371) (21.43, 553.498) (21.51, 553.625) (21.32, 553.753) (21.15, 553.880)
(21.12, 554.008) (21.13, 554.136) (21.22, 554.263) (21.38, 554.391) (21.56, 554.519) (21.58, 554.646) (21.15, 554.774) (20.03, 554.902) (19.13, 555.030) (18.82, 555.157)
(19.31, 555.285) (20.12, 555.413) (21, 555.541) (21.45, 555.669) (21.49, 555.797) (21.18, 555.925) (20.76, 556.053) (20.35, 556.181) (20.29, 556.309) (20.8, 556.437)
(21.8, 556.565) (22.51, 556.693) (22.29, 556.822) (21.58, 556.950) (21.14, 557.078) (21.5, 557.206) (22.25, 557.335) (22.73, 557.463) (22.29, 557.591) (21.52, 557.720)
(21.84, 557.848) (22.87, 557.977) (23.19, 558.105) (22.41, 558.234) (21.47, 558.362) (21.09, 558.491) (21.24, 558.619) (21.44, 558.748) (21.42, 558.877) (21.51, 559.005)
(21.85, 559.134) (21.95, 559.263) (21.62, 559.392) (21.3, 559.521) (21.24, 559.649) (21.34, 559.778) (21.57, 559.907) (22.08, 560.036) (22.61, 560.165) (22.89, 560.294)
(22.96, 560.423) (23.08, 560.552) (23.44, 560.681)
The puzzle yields -0.23 nm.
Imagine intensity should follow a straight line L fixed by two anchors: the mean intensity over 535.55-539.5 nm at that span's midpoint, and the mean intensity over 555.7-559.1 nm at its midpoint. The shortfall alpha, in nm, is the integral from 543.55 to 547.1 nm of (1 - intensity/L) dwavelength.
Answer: -0.305 nm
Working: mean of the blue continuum 20.6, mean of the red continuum 21.7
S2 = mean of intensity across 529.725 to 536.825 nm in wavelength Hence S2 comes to 20.6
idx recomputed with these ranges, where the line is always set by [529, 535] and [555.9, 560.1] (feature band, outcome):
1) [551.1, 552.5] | 0.07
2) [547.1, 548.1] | -0.03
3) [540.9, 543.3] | -0.02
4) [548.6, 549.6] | 0.04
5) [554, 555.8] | 0.07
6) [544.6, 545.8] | -0.09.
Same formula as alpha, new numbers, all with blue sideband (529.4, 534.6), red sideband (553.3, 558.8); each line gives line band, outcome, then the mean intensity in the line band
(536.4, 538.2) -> 0.06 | 20.3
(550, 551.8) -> 0.05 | 20.7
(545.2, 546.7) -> -0.14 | 23.1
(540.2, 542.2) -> -0.03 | 21.3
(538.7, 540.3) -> -0.04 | 21.5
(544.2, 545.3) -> -0.07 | 22.5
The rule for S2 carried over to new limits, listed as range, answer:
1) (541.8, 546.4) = 22.2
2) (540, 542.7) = 21.5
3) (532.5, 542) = 20.9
